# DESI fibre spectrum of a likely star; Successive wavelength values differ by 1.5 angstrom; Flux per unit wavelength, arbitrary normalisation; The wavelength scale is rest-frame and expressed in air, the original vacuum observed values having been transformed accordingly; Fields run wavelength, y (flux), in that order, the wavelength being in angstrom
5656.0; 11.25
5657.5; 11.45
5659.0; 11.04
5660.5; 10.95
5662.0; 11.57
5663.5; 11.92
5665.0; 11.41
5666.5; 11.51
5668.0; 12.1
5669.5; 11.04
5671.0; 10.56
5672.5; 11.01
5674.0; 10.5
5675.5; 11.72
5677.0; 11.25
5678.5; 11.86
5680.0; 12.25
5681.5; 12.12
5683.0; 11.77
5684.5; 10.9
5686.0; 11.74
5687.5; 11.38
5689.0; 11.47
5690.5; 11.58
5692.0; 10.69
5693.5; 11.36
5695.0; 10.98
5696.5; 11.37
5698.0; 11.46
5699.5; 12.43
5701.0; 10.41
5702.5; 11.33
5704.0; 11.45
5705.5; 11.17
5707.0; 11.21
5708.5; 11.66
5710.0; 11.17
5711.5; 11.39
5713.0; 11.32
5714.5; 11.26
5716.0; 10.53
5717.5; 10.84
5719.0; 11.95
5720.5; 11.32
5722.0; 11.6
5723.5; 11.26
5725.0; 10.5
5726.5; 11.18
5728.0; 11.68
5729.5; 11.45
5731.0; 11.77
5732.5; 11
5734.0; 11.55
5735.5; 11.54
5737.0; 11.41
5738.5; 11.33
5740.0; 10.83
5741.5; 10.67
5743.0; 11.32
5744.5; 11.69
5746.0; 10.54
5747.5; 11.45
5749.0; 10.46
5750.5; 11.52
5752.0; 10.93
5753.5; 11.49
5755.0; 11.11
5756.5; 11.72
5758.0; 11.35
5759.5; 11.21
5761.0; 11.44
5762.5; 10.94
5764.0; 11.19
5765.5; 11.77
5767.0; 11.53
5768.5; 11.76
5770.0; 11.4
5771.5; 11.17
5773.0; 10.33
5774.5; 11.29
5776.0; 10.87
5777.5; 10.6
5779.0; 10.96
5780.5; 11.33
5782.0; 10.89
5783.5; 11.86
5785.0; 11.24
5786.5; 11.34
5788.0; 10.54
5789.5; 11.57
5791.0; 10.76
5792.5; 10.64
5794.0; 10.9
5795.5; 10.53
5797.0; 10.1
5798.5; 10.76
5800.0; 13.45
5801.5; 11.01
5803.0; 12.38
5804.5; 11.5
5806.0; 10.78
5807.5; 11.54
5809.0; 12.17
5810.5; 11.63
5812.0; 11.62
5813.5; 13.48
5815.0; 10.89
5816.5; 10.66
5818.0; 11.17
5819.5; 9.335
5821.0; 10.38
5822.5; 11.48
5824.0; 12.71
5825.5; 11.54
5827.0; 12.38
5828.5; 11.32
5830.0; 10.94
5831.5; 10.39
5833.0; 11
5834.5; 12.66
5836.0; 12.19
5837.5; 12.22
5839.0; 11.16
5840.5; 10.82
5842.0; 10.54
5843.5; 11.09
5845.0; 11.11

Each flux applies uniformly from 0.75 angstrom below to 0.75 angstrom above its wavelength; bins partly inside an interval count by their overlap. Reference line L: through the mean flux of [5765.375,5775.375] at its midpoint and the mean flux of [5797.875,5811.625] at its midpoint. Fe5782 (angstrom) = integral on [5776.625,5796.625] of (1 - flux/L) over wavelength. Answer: 0.85 angstrom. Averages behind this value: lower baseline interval 11.3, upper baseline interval 11.7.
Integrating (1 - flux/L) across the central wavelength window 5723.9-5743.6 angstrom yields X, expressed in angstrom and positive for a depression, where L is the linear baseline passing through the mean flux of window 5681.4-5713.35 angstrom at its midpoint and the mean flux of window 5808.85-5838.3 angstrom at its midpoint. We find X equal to 0.27 angstrom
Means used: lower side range 11.4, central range 11.2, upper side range 11.5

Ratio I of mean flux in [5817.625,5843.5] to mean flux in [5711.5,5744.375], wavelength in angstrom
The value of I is 1.00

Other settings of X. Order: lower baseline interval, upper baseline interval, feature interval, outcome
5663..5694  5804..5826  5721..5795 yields 1.3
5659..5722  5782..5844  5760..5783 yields 0.3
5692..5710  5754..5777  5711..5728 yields 0.1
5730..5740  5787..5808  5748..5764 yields 0.1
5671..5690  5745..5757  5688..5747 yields 0.1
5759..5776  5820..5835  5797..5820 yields -0.2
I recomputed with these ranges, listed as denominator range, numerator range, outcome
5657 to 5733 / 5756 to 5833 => 0.99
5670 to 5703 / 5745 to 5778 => 0.98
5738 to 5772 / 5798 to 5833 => 1.02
